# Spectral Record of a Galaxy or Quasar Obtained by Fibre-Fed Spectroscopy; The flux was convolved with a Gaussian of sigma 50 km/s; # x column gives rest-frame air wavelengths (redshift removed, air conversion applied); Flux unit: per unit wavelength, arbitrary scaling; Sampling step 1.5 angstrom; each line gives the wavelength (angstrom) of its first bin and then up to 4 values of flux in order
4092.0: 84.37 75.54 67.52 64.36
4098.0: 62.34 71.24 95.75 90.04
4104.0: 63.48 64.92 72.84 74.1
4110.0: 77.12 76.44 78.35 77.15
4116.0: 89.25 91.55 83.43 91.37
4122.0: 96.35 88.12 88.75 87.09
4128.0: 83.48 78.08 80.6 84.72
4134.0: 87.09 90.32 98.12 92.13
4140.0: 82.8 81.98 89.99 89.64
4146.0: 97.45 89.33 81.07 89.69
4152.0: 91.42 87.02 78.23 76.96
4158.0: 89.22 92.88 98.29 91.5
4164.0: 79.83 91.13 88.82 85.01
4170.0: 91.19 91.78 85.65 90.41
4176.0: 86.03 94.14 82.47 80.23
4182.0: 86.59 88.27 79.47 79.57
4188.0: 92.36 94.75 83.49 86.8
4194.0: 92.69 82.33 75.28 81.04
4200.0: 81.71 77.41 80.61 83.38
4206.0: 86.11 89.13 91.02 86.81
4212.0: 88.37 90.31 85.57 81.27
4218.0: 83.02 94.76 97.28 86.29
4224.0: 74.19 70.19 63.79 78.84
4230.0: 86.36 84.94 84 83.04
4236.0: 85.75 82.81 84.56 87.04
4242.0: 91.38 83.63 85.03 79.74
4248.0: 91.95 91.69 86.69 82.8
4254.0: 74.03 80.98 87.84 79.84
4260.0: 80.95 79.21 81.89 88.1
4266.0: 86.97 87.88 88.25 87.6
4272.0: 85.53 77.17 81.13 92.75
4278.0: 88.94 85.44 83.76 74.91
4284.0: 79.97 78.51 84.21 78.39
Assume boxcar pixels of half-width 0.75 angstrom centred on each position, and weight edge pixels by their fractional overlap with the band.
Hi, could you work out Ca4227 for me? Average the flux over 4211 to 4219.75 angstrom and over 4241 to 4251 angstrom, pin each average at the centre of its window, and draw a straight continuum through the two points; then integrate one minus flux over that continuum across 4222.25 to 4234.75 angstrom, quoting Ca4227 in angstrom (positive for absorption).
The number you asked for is 1.2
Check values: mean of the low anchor 86.8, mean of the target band 78.6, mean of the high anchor 87.2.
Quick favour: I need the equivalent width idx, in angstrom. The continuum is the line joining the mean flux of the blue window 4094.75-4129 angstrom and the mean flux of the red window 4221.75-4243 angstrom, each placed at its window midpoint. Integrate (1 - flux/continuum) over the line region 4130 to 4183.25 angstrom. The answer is -4.7 angstrom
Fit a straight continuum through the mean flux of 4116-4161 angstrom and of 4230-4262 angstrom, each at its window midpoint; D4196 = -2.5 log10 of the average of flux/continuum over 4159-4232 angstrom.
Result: 0.00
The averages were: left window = 87.8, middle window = 85.6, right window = 84.3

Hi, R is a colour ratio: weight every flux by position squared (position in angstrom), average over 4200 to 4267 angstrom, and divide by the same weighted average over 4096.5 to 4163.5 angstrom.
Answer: 1.0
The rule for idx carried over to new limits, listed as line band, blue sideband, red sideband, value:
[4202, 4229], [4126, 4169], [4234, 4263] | 0.4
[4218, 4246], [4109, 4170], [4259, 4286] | 0.4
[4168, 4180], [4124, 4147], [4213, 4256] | -0.3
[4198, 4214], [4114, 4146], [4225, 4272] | 0.0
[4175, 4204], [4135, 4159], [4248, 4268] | 0.6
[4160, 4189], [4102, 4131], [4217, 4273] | -1.7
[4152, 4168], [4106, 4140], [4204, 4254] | -0.5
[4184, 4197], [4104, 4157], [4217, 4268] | -0.3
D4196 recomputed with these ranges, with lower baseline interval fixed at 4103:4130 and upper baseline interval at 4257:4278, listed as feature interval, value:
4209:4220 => -0.05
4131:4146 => -0.09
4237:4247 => -0.01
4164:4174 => -0.07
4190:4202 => 0.00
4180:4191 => -0.04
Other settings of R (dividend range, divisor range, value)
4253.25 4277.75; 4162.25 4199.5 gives 1.01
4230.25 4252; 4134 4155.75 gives 1.02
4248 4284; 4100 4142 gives 1.08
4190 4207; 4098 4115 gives 1.14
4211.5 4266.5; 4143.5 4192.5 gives 0.99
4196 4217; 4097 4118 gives 1.14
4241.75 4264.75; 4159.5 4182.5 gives 0.99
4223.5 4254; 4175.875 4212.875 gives 0.99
